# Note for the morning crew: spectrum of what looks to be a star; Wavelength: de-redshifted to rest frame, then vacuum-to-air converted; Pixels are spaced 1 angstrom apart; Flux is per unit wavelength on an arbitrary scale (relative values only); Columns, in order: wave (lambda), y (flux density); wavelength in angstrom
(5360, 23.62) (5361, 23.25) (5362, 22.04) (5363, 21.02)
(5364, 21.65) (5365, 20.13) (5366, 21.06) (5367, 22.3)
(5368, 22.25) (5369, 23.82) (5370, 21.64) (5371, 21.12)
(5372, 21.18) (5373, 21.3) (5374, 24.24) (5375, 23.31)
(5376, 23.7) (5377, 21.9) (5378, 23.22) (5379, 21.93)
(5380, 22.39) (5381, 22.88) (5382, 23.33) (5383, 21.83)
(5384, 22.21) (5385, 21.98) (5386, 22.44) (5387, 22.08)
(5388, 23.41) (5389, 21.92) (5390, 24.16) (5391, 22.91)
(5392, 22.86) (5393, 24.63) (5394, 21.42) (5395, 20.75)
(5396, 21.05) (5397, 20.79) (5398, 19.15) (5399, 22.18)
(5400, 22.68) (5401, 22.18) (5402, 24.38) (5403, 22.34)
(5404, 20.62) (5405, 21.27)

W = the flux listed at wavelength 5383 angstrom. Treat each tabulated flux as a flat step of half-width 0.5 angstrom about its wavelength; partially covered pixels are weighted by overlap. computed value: 21.83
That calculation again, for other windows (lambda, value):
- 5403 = 22.34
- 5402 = 24.38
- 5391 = 22.91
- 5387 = 22.08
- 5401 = 22.18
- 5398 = 19.15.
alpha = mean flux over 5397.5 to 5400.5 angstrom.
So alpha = 21.3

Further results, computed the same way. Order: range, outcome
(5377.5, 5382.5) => 22.8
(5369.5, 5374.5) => 21.9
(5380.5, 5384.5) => 22.6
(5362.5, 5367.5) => 21.2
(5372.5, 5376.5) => 23.1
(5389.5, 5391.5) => 23.5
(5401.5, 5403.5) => 23.4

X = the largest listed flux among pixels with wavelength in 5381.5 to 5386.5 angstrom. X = 23.33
